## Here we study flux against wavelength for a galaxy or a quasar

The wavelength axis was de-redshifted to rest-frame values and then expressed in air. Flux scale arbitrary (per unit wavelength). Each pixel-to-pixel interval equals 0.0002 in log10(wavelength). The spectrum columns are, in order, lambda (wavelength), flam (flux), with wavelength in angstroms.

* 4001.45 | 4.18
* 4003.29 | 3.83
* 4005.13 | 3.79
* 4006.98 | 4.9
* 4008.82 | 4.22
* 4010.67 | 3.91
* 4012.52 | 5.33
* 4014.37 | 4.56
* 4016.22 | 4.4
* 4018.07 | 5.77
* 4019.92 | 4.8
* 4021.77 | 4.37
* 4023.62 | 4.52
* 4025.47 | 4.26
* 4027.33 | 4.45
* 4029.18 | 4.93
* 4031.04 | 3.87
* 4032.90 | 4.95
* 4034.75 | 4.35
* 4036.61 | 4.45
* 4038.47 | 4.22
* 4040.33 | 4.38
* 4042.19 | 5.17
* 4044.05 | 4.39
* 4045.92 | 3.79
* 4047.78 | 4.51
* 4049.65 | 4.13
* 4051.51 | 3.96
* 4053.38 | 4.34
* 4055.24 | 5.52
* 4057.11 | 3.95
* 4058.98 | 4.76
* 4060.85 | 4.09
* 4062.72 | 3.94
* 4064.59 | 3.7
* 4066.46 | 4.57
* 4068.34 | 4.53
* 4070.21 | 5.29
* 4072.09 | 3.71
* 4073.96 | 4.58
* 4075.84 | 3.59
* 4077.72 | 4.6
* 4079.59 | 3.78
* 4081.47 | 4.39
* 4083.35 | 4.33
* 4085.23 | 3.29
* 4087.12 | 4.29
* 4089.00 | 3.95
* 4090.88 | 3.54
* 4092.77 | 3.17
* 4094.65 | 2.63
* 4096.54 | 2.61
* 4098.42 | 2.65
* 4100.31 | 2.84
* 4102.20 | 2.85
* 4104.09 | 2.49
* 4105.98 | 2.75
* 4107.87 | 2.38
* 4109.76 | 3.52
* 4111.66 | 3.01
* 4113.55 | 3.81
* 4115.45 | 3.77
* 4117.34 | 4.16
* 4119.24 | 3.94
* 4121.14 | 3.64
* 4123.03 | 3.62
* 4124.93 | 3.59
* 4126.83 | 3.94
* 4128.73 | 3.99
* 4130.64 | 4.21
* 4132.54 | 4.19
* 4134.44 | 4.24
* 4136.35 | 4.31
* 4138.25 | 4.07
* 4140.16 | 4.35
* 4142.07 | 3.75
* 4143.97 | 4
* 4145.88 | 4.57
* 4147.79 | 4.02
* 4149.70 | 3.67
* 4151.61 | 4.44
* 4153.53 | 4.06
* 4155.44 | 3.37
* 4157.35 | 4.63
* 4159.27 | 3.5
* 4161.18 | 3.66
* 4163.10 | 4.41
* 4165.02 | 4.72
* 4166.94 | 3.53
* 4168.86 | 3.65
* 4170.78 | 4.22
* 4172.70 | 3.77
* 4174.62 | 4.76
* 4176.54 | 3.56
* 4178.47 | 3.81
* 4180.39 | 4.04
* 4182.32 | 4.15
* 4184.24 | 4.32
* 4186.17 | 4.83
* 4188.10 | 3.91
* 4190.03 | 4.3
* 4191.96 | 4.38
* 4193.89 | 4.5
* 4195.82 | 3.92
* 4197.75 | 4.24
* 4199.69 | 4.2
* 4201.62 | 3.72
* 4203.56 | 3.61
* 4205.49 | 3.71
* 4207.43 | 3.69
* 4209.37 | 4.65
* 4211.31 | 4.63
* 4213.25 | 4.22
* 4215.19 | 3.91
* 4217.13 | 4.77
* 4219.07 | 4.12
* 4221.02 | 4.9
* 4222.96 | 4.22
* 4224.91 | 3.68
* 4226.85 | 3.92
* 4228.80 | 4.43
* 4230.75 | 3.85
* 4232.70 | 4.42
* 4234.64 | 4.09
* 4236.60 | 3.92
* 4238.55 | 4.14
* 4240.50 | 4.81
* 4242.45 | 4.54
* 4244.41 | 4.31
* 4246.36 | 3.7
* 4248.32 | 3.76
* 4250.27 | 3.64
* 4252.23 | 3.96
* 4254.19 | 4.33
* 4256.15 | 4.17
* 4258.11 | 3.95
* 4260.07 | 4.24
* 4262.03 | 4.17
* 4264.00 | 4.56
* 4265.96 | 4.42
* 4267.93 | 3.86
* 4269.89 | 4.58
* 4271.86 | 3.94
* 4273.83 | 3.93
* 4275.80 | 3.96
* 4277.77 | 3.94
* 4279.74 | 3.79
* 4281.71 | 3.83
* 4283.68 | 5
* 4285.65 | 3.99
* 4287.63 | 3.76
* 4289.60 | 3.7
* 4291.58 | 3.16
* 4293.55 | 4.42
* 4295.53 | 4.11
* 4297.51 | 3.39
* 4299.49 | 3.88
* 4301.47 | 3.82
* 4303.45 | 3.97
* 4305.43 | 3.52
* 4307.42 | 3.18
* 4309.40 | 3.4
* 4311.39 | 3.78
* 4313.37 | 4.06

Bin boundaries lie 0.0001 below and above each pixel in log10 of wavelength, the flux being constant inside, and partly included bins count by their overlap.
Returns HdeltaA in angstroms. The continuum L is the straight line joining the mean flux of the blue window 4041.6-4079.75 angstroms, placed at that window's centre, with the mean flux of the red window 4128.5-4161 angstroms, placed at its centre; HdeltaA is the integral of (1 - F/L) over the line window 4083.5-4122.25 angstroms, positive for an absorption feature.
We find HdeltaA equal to 8.4 angstroms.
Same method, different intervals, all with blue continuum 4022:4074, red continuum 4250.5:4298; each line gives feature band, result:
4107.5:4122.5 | 2.5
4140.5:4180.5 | 2.0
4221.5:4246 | -0.5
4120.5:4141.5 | 1.3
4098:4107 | 3.3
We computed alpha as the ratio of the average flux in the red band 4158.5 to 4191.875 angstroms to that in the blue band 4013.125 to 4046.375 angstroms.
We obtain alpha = 0.90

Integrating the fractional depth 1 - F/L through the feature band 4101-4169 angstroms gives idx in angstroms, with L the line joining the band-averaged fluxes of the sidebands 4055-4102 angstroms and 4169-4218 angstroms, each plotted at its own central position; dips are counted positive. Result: 3.7 angstroms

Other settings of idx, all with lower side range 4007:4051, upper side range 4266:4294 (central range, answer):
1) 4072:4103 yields 5.79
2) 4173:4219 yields 0.10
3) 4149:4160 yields 0.76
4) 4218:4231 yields -0.22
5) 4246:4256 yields 0.35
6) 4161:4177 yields 0.61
